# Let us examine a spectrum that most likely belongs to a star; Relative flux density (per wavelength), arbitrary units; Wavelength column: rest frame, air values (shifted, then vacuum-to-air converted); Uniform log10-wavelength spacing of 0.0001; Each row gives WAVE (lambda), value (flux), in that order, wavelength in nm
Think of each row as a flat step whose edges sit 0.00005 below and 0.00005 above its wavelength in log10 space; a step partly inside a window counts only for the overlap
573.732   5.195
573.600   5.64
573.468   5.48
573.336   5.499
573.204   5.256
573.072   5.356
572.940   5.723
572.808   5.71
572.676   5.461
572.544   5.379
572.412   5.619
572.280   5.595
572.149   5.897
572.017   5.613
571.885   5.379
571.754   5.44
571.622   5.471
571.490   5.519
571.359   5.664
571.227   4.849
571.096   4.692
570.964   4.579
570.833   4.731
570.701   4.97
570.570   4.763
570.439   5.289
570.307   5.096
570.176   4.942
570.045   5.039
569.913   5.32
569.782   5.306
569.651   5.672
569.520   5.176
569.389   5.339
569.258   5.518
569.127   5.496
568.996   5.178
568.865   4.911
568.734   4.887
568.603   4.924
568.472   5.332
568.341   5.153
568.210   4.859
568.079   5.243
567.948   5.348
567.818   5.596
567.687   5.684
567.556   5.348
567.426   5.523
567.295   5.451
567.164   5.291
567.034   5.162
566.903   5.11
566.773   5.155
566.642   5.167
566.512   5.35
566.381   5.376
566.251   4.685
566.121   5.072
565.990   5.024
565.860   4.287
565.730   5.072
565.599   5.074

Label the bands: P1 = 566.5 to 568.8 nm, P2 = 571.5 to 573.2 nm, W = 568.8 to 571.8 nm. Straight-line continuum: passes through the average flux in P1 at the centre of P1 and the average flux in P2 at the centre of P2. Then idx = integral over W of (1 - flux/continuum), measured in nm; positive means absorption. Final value 0.134 nm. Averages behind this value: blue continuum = 5.25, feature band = 5.17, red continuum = 5.54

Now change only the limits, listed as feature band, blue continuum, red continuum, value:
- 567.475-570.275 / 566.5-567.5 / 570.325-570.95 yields -0.09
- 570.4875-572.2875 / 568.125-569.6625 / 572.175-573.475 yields 0.06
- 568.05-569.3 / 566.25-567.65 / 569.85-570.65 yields 0.01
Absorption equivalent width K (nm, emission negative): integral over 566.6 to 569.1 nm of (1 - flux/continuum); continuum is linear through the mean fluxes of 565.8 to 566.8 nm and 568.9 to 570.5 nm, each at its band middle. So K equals -0.05 nm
